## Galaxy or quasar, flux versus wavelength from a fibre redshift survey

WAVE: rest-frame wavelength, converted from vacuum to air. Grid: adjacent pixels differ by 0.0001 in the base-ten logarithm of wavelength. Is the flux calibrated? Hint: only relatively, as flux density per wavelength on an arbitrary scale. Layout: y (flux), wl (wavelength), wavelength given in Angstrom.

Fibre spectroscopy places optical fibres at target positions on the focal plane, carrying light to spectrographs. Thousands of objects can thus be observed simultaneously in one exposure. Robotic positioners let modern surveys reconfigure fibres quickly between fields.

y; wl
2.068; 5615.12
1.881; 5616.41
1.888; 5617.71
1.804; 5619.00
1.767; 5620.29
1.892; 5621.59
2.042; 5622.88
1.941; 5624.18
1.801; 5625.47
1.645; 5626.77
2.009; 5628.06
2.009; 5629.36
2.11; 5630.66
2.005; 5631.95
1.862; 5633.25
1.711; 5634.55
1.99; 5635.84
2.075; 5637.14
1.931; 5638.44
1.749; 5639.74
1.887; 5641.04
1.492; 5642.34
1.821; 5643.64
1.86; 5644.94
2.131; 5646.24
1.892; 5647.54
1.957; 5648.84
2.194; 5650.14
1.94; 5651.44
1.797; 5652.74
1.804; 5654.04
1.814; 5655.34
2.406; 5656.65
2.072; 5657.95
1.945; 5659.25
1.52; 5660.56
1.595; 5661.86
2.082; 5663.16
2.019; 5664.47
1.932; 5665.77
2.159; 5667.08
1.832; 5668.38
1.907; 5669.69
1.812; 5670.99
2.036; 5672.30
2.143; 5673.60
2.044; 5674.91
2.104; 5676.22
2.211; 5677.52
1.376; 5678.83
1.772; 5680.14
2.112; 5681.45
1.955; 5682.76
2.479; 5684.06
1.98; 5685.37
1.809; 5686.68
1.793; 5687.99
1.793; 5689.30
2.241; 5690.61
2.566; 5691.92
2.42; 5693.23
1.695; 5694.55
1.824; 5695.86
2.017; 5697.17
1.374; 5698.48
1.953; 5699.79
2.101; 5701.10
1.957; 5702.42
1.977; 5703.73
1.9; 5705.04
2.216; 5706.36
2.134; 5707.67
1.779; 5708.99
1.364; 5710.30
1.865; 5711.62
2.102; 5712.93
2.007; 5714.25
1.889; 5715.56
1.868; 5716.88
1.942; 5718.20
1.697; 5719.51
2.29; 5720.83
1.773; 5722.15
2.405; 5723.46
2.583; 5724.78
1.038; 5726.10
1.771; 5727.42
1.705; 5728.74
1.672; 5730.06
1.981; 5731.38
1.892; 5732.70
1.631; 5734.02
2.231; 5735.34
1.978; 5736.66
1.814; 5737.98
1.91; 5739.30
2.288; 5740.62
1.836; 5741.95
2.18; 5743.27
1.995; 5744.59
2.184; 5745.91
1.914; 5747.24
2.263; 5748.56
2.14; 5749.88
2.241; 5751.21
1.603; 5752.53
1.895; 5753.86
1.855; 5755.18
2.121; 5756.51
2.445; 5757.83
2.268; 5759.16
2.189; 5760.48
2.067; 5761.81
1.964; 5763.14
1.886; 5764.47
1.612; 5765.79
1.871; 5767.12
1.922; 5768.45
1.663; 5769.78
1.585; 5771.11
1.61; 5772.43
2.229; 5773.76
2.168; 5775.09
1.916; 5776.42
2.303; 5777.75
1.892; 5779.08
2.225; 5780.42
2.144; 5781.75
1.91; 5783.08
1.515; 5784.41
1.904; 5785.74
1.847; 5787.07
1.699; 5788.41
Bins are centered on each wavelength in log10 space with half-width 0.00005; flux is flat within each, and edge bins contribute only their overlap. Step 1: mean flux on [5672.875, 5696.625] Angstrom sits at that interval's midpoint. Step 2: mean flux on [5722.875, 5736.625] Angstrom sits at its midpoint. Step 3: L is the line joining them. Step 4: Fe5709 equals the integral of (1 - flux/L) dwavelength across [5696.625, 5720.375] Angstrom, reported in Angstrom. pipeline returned 0.6 Angstrom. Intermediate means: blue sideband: 2.02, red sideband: 1.89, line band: 1.9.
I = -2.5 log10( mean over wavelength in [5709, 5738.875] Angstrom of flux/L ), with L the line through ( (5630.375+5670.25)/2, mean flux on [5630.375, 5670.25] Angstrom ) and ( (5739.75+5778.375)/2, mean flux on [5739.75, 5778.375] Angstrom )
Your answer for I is 0.05 mag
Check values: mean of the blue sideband 1.92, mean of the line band 1.88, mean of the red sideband 2.01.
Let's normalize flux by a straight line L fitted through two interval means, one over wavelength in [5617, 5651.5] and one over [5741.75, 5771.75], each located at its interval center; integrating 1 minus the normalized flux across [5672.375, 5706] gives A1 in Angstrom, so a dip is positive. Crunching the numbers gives -0.78 Angstrom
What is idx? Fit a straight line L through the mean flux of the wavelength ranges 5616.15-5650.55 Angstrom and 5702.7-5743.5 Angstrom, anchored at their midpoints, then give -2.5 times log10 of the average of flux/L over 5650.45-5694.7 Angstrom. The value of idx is -0.04 mag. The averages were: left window 1.9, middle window 1.98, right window 1.92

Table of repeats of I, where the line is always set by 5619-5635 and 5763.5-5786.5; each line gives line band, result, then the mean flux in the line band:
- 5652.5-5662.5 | 0.02 mag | 1.87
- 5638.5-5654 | 0.01 mag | 1.88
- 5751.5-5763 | -0.08 mag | 2.06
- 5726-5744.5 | 0.01 mag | 1.88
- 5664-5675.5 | -0.05 mag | 1.99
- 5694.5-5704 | 0.02 mag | 1.87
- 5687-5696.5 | -0.08 mag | 2.04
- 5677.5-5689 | -0.01 mag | 1.92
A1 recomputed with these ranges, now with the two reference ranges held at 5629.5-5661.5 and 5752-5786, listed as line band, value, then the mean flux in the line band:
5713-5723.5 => -0.2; 1.97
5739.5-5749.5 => -0.7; 2.09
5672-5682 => -0.2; 1.97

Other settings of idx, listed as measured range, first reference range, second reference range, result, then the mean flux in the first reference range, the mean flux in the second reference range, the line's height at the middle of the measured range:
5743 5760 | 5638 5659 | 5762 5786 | -0.09 mag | 1.92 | 1.91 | 1.91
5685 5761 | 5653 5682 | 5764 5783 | -0.02 mag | 1.94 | 1.93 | 1.93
